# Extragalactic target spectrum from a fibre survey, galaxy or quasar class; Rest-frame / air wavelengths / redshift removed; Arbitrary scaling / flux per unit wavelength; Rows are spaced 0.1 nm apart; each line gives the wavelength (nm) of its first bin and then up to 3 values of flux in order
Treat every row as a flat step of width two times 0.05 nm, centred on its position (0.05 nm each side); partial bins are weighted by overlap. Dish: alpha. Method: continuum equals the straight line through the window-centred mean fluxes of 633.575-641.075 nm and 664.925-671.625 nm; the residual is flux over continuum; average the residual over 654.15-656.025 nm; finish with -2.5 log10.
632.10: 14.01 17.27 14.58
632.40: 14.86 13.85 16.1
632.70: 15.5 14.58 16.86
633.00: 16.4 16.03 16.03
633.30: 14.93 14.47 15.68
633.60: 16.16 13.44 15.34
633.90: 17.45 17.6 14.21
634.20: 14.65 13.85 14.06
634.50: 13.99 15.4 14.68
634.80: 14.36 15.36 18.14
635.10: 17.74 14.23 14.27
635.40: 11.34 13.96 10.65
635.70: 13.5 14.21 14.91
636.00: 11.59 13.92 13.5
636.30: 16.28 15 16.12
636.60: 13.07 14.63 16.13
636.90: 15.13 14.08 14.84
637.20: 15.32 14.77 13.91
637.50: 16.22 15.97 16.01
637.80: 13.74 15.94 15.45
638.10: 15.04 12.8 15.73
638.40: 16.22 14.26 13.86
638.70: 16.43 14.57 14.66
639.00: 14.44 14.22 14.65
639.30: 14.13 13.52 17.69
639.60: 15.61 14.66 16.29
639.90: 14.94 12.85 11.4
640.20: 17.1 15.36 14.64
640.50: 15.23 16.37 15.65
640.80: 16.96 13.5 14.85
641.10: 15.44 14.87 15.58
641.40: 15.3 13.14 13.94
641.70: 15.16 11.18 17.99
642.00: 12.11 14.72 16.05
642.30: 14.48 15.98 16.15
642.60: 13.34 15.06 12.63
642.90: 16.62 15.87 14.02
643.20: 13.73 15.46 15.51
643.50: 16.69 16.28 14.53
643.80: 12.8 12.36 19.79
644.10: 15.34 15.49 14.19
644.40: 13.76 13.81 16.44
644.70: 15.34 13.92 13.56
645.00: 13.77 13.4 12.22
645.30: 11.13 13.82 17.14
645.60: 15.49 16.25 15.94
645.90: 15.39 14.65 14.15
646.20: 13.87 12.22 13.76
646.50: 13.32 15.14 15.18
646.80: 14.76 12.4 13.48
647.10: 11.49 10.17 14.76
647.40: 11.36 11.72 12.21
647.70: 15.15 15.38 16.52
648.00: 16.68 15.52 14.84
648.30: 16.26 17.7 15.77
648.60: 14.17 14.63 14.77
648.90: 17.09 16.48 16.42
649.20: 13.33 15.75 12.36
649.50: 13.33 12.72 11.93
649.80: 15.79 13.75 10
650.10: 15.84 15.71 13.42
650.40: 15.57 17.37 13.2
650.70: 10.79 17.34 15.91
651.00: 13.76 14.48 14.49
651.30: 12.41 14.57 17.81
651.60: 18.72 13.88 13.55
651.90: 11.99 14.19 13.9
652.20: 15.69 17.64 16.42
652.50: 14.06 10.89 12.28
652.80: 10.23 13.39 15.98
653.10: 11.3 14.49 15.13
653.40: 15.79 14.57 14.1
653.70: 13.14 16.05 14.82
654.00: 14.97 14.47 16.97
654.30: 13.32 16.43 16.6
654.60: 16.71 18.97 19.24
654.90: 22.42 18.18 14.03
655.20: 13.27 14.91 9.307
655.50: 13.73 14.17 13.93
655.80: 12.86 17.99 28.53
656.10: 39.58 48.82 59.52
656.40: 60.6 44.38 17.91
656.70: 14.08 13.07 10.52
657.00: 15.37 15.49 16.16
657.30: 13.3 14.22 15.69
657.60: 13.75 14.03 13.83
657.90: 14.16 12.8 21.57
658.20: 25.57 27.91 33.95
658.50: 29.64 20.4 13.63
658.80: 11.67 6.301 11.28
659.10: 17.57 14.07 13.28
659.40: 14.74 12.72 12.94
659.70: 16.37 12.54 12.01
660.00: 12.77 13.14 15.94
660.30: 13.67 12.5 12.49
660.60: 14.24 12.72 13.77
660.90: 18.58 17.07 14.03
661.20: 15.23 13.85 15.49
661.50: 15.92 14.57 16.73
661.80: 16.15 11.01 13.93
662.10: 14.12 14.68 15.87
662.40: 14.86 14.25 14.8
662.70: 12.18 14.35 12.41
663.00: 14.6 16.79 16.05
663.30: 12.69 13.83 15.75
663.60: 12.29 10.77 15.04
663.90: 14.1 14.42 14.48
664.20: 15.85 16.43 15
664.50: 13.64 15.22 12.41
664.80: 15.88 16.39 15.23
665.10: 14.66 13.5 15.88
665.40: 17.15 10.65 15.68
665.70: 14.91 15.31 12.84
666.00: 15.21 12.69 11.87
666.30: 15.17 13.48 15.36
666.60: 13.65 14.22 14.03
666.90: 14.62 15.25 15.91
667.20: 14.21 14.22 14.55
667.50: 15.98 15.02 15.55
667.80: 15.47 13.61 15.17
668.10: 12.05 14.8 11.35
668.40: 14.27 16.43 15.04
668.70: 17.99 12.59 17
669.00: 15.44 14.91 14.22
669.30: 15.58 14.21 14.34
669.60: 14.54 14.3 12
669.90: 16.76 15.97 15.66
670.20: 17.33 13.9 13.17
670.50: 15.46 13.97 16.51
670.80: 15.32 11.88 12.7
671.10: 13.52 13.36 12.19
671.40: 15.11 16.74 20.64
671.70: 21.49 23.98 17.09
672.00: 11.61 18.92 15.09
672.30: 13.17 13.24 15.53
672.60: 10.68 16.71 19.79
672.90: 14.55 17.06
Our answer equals -0.11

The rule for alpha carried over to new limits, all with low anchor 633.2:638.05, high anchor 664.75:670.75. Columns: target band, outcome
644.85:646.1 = 0.03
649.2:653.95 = 0.04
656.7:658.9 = -0.16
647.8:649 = -0.07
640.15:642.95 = -0.01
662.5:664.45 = 0.03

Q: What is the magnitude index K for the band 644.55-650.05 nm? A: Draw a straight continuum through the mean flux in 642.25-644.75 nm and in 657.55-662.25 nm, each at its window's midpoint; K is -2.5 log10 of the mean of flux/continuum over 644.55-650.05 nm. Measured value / 0.06 mag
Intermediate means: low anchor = 15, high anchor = 15.5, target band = 14.3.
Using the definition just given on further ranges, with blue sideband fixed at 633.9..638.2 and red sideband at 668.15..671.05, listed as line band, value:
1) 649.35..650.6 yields 0.059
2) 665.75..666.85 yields 0.057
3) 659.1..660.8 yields 0.084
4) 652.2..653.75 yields 0.054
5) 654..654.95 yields -0.163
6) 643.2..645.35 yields 0.014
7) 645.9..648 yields 0.078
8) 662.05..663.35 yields 0.023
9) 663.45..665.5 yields 0.010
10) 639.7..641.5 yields -0.021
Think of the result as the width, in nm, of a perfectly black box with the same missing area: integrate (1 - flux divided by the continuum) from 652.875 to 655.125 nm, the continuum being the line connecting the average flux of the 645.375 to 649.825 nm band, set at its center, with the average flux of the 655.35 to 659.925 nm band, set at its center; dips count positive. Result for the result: 0.27 nm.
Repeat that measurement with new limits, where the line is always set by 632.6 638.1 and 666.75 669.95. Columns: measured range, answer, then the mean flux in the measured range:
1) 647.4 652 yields 0.06 nm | 14.6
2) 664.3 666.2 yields 0.03 nm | 14.5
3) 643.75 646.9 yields 0.09 nm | 14.4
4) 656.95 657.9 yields 0.01 nm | 14.6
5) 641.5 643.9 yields 0.03 nm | 14.7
